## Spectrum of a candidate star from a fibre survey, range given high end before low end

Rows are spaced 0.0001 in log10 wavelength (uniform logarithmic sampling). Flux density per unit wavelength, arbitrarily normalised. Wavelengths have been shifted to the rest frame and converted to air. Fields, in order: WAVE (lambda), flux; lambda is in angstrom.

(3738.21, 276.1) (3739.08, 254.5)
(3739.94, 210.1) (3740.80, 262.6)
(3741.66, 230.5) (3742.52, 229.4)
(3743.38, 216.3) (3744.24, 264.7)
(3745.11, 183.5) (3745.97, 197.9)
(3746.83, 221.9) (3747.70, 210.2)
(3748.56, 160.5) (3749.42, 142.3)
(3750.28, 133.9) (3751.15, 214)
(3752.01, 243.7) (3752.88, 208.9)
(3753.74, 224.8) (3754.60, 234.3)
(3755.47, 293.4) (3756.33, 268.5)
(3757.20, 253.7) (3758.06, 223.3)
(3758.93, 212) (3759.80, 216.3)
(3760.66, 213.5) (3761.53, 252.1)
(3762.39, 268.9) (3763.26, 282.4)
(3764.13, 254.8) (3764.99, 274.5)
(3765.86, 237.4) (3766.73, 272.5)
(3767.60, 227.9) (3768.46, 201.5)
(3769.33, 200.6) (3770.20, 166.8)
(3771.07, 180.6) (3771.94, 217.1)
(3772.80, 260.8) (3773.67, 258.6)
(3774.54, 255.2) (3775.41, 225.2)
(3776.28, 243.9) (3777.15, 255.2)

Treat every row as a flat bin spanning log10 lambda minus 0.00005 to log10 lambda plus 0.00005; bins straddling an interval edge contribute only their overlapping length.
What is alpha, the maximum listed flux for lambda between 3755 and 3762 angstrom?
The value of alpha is 293.4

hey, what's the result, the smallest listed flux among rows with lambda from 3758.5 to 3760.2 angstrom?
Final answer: 212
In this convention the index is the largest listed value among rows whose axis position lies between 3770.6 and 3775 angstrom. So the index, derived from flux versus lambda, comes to 260.8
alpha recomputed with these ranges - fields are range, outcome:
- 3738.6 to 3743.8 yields 262.6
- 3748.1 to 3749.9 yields 160.5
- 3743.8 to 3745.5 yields 264.7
